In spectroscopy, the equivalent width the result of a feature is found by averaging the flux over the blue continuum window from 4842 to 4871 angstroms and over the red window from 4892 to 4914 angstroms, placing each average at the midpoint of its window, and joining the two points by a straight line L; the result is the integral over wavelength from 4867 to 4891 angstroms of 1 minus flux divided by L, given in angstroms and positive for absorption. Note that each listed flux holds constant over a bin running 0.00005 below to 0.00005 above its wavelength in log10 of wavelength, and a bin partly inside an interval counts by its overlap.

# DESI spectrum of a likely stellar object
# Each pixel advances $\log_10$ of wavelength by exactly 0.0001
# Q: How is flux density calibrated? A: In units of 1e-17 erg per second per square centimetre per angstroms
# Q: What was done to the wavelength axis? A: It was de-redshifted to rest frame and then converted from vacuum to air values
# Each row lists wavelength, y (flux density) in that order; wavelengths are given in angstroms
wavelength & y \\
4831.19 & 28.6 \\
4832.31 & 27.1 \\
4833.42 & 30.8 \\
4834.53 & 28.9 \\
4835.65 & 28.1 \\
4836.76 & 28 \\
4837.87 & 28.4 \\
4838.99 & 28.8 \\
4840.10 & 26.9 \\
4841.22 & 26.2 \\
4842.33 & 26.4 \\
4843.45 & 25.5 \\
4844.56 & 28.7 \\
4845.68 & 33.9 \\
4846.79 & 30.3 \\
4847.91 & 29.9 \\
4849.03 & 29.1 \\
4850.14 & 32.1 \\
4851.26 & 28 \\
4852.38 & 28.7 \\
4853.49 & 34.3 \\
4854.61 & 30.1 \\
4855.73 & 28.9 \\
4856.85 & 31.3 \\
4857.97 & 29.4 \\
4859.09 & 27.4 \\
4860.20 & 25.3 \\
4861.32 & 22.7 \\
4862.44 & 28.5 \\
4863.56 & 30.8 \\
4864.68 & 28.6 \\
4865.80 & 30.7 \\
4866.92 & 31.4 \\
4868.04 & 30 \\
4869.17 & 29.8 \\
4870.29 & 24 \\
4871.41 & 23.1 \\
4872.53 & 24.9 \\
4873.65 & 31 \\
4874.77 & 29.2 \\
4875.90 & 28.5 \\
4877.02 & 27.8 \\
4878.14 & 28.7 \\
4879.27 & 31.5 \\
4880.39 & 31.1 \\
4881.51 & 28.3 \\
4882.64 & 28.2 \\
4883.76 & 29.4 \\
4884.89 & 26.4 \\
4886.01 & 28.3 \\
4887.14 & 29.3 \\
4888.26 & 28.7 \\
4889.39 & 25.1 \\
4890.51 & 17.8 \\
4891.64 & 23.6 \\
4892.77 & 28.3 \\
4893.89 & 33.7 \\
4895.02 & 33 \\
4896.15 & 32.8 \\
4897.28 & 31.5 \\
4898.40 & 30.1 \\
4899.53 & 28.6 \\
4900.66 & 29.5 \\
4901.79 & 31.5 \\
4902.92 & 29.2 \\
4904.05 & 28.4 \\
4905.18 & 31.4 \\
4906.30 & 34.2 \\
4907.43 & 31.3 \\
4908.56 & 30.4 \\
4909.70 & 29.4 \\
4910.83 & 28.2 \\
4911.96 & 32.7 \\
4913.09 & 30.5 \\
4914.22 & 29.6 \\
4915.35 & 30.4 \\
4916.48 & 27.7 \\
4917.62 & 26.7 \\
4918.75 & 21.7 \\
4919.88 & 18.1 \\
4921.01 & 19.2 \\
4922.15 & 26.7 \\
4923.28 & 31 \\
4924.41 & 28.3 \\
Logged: 1.7 angstroms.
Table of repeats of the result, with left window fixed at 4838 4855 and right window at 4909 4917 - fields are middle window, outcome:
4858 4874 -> 0.9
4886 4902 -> 0.5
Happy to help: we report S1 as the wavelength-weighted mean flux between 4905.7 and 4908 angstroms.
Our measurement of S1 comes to 32.9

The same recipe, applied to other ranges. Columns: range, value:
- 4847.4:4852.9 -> 29.5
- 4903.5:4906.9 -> 31.4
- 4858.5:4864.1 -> 27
